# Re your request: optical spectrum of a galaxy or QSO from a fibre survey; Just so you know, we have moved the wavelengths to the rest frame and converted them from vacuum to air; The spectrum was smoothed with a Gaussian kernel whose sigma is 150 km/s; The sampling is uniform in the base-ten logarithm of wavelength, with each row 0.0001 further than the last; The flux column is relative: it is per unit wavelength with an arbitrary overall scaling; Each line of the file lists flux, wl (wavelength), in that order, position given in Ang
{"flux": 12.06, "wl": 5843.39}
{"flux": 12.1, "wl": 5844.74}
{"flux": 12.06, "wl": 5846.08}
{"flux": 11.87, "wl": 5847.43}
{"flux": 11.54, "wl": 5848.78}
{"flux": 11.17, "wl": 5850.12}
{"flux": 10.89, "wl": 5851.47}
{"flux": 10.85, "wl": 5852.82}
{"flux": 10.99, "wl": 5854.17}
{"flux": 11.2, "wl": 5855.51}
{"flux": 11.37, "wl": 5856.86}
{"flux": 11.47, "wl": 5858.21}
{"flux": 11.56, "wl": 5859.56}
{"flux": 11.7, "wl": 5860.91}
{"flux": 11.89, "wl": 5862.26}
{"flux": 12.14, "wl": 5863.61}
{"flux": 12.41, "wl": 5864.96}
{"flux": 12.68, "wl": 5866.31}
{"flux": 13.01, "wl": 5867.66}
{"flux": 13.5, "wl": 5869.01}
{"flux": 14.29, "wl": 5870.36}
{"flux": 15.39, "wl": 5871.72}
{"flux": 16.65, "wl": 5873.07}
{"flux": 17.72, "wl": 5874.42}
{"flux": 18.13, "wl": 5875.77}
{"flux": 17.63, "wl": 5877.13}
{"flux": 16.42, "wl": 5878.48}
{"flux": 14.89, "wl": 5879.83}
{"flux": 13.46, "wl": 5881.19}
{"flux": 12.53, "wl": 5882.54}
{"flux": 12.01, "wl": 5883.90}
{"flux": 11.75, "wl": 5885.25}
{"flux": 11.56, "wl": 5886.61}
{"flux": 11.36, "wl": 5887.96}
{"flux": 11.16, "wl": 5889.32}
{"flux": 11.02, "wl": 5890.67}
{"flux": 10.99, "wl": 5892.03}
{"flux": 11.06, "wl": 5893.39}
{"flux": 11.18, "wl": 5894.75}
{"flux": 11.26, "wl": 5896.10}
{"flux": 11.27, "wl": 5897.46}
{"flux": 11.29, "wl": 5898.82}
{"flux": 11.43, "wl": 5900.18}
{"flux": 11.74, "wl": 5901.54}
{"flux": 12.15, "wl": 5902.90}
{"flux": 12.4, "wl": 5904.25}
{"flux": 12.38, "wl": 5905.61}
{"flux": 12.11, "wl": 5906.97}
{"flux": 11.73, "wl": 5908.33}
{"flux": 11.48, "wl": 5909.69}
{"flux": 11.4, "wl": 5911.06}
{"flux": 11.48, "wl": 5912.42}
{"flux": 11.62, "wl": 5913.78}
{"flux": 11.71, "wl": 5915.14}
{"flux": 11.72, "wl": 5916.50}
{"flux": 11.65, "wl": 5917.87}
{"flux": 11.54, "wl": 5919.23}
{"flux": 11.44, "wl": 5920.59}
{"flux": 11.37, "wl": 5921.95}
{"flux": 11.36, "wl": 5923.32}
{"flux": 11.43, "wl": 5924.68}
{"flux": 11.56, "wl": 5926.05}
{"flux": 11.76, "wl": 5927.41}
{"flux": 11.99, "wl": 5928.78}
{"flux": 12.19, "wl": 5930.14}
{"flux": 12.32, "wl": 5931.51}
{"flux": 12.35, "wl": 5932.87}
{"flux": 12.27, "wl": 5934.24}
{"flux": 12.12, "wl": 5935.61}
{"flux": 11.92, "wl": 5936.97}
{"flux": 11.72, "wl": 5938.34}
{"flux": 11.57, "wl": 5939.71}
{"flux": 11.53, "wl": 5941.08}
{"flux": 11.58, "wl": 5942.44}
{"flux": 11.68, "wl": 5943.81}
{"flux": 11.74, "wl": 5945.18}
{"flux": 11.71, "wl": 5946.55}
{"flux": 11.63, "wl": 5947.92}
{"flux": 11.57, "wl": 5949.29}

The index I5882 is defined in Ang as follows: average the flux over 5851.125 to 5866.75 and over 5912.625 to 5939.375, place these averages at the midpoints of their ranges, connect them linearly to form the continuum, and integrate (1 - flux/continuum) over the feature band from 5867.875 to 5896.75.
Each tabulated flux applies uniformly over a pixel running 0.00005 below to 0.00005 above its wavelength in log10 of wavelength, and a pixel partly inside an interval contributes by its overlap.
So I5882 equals -4.6 Ang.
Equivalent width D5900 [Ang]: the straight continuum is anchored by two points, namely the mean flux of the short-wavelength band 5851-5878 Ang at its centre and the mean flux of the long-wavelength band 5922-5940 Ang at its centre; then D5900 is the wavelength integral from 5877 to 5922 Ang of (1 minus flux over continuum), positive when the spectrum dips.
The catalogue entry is 2.0 Ang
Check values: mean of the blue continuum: 13.3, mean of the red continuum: 11.9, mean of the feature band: 12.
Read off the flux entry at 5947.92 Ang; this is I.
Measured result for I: 11.63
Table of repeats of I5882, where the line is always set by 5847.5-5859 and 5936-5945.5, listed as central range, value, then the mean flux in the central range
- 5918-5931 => 0.0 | 11.6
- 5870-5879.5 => -4.4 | 16.6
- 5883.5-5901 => 0.2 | 11.3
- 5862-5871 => -1.3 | 12.9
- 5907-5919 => -0.1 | 11.6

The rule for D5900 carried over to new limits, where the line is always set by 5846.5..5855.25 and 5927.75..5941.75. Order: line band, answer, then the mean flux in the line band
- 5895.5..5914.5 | 0.04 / 11.7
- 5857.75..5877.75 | -4.61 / 14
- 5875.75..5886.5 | -2.54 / 14.2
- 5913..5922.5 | 0.21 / 11.6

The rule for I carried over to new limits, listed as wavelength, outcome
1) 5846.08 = 12.06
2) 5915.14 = 11.71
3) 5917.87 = 11.65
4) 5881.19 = 13.46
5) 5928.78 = 11.99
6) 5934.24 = 12.27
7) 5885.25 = 11.75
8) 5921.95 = 11.37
